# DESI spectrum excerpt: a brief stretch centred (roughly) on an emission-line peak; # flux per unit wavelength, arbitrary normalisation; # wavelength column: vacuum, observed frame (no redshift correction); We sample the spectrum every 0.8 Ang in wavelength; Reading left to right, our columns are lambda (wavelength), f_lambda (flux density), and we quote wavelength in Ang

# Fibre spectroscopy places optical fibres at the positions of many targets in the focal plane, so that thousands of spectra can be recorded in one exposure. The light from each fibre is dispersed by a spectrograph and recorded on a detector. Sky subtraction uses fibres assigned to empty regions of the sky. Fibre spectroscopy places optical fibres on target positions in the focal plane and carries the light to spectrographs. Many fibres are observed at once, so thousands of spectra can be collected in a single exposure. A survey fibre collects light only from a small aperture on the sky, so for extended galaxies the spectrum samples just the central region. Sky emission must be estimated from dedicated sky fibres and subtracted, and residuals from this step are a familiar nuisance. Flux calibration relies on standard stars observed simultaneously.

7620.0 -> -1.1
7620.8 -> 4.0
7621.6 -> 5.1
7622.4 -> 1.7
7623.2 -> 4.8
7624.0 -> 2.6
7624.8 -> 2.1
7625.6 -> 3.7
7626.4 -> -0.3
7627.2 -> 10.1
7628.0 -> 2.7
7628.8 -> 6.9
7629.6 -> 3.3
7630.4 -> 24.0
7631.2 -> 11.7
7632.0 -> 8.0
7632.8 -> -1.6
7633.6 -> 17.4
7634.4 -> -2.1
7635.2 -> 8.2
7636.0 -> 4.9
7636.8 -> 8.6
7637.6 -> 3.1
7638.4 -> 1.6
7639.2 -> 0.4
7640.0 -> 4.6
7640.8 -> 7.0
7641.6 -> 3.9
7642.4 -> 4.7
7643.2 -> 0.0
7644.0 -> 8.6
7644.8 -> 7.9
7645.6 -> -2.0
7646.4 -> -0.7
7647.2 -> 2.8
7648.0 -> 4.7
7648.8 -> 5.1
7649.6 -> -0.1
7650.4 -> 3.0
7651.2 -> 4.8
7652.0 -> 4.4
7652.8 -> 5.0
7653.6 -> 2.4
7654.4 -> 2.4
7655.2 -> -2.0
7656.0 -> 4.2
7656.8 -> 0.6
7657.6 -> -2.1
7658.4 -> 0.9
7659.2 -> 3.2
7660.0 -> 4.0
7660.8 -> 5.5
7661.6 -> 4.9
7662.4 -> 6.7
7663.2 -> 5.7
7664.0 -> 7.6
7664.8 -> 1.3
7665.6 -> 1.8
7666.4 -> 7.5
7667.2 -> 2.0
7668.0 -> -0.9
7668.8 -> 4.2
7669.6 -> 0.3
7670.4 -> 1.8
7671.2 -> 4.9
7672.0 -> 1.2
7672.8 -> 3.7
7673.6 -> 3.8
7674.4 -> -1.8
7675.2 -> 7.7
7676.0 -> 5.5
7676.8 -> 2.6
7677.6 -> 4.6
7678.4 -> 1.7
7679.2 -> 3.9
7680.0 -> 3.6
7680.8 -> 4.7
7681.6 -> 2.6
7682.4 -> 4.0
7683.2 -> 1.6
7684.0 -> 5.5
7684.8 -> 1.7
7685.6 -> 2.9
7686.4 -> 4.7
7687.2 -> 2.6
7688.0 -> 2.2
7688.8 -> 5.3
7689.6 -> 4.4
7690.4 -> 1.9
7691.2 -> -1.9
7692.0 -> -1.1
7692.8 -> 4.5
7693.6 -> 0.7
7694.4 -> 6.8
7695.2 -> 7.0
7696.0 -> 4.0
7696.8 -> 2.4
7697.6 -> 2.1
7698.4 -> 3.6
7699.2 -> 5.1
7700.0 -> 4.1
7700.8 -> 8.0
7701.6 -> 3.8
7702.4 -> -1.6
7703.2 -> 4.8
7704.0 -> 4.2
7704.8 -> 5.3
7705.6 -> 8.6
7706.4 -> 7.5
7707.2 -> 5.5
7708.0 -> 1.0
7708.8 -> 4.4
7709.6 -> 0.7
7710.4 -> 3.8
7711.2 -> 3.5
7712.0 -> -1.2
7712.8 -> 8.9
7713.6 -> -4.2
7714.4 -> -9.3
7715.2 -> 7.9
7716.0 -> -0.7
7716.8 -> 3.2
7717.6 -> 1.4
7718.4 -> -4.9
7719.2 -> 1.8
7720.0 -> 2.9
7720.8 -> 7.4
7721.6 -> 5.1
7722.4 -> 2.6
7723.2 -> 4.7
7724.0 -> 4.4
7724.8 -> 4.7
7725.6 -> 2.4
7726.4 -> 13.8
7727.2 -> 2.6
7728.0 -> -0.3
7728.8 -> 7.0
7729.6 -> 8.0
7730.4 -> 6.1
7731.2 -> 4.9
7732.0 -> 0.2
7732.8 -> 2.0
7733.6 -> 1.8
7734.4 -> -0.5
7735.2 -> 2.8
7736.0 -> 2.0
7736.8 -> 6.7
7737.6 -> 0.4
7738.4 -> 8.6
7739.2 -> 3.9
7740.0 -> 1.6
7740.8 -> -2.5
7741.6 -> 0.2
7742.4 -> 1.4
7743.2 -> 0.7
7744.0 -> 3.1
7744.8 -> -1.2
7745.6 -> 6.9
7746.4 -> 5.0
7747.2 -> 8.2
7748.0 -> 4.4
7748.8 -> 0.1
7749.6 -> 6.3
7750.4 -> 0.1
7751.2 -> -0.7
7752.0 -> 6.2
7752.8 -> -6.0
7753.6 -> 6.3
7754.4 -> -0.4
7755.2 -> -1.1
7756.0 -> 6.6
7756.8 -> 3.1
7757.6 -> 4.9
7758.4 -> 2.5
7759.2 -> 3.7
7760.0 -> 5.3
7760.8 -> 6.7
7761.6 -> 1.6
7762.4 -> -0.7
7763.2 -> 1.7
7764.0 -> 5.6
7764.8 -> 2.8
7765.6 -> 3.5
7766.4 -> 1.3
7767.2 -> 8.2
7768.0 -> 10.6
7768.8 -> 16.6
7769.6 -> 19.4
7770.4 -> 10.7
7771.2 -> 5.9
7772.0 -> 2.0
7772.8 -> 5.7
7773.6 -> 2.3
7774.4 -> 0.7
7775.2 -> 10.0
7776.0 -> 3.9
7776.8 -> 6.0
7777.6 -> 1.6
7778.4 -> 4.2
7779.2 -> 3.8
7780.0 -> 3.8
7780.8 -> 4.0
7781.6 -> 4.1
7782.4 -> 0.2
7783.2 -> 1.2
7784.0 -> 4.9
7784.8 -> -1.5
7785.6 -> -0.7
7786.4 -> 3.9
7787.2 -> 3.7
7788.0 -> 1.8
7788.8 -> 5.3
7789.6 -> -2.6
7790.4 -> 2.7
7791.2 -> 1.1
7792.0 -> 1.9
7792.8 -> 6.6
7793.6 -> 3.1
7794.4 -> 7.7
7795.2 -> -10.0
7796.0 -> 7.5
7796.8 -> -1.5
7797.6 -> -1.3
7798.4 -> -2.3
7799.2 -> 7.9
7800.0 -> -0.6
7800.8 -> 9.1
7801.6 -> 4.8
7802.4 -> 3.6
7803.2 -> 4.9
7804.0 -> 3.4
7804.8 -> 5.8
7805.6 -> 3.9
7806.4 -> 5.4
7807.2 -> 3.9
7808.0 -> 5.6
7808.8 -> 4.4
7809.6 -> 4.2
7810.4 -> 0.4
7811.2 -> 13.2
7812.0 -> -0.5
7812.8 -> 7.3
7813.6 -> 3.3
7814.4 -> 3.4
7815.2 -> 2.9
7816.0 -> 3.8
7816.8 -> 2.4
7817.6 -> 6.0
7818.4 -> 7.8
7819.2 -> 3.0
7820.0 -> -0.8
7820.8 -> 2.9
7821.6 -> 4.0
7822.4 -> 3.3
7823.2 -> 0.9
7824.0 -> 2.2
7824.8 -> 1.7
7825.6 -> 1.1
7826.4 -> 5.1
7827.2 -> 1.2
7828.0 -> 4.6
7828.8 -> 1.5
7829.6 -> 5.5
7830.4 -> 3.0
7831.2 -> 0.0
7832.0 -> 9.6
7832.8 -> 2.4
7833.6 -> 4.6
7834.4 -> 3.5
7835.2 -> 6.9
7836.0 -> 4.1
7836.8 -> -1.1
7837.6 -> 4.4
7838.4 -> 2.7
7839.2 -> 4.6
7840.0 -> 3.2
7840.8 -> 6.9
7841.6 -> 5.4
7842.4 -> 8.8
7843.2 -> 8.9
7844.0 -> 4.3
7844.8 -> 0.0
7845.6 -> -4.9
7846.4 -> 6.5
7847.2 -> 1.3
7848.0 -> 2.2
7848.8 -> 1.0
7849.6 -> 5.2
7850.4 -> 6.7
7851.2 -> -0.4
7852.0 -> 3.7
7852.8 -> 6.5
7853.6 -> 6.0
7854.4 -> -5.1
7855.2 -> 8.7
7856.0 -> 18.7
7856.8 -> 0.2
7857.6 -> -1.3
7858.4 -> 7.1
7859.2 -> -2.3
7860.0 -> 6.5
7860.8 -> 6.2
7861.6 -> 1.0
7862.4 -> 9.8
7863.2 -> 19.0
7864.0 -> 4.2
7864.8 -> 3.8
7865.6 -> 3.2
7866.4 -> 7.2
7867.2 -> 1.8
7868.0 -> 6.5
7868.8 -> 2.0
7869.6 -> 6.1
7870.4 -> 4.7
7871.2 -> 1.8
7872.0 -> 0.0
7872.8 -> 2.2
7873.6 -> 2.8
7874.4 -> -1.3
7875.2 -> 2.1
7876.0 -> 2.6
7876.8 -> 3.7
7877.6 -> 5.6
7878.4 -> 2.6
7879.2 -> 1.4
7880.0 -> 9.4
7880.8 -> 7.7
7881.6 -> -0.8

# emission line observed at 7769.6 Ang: H-gamma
